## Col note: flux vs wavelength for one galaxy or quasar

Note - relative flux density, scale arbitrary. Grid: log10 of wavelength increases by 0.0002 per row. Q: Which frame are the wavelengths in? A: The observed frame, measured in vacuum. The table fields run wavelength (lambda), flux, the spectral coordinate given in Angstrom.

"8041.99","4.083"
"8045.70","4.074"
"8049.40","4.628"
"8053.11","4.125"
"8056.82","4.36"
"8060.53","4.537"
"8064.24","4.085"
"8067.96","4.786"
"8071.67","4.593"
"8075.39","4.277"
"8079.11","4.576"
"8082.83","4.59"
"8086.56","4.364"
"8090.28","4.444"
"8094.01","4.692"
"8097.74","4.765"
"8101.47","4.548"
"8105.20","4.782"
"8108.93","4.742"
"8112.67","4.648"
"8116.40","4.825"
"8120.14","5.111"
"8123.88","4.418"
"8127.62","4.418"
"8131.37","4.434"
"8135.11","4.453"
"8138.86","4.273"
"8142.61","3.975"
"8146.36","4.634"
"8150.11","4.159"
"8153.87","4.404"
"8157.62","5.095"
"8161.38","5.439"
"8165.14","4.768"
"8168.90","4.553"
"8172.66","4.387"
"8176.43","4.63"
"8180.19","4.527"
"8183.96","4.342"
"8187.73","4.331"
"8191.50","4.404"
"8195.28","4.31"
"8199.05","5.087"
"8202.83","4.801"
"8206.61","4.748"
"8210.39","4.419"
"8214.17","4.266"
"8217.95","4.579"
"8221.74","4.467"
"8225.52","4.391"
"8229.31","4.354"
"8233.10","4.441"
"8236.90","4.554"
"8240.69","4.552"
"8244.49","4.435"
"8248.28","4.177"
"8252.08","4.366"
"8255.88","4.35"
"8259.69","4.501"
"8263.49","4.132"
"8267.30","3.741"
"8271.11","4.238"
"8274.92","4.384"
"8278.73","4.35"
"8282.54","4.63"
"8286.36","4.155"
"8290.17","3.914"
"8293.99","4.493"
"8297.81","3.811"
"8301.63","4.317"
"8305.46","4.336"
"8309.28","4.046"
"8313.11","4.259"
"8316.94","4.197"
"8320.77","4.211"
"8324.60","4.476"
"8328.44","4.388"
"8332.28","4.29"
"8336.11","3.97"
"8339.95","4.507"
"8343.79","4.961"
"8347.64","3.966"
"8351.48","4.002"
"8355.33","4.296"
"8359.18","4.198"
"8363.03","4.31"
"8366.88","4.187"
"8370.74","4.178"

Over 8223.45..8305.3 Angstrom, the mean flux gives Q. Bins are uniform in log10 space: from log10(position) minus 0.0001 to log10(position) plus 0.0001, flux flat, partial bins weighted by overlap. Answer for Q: 4.3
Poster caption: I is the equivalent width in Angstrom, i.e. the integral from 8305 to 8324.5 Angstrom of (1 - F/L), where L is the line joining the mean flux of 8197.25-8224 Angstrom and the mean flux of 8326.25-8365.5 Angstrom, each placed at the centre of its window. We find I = 0.62 Angstrom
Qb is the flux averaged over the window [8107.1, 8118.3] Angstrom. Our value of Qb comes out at 4.74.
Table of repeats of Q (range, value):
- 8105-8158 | 4.54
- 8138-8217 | 4.55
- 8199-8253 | 4.49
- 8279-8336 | 4.25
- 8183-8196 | 4.35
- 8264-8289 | 4.23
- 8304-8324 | 4.23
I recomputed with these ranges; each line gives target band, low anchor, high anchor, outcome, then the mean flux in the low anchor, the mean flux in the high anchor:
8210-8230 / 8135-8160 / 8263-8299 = -0.5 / 4.45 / 4.19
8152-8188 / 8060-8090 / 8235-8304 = -2.3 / 4.47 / 4.28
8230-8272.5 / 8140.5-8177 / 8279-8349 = 0.9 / 4.6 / 4.28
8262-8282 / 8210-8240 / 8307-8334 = 0.7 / 4.44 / 4.27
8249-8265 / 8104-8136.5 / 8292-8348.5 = 0.3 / 4.65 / 4.29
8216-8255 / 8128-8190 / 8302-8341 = -0.3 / 4.52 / 4.26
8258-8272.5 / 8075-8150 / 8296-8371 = 0.6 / 4.54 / 4.25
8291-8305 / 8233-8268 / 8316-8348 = 0.5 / 4.34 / 4.35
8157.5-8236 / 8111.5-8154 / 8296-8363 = -3.0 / 4.48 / 4.25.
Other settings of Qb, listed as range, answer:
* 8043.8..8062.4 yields 4.34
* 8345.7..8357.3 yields 4.09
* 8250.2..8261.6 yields 4.4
